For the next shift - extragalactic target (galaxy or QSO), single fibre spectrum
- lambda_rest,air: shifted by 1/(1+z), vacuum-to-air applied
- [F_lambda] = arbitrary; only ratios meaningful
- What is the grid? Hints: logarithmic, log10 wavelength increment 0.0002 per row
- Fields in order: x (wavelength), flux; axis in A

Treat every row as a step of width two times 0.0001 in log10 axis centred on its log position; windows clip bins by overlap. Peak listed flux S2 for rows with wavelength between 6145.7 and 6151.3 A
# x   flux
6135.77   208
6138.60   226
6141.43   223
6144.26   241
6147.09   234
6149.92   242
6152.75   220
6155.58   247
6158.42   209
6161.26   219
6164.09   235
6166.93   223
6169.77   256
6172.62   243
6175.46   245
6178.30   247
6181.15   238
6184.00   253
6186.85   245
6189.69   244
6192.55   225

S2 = 242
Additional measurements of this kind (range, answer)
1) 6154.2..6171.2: 256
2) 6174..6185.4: 253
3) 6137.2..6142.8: 226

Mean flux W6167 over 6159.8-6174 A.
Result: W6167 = 235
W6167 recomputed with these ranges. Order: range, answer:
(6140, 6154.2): 232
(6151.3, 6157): 234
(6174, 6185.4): 246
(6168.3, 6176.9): 248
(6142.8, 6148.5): 237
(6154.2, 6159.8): 228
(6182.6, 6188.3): 249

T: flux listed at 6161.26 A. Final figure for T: 219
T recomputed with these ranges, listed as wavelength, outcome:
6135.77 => 208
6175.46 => 245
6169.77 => 256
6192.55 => 225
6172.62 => 243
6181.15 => 238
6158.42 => 209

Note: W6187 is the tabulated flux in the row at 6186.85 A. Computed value 245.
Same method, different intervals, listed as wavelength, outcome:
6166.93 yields 223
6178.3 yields 247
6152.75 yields 220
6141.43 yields 223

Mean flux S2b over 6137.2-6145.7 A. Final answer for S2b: 230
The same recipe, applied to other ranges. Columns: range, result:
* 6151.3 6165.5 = 226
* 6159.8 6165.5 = 227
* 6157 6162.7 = 214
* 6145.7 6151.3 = 238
